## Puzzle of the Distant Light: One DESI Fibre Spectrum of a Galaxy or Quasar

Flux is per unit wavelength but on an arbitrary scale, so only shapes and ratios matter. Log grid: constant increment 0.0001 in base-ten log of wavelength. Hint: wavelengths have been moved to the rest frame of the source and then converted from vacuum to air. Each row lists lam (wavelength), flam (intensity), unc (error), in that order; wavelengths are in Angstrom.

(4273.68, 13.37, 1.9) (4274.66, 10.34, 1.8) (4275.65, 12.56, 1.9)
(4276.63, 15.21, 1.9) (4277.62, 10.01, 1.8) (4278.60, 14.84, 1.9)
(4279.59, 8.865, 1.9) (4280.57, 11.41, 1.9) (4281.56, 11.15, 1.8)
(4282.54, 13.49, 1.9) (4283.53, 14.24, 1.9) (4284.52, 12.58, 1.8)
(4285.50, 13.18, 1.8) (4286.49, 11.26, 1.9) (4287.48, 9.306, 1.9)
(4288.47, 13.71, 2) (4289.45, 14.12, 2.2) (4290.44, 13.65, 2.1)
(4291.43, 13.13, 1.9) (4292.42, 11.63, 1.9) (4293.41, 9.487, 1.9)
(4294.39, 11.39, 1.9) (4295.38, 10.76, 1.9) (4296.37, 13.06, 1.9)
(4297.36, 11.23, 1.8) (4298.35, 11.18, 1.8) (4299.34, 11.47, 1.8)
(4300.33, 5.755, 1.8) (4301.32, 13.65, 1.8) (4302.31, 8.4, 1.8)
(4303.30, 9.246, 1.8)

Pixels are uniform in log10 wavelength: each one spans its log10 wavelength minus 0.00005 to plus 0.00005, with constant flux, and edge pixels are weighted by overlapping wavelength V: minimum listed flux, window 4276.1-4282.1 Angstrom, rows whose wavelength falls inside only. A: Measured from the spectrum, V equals 8.865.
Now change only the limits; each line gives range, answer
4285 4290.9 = 9.306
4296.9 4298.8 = 11.18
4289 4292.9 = 11.63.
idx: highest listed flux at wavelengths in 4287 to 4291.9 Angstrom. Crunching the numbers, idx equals 14.12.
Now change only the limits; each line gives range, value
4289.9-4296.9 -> 13.65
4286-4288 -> 11.26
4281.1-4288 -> 14.24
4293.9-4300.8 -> 13.06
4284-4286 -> 13.18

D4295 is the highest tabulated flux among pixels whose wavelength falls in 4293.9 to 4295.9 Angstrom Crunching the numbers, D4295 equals 11.39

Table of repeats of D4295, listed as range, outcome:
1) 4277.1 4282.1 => 14.84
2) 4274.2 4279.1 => 15.21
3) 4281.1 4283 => 13.49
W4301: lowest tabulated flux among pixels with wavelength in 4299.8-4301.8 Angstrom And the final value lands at 5.755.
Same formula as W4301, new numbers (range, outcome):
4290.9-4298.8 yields 9.487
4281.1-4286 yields 11.15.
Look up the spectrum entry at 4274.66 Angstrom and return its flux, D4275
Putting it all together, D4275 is 10.34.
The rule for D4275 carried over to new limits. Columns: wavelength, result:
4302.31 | 8.4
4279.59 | 8.865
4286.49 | 11.26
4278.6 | 14.84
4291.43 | 13.13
